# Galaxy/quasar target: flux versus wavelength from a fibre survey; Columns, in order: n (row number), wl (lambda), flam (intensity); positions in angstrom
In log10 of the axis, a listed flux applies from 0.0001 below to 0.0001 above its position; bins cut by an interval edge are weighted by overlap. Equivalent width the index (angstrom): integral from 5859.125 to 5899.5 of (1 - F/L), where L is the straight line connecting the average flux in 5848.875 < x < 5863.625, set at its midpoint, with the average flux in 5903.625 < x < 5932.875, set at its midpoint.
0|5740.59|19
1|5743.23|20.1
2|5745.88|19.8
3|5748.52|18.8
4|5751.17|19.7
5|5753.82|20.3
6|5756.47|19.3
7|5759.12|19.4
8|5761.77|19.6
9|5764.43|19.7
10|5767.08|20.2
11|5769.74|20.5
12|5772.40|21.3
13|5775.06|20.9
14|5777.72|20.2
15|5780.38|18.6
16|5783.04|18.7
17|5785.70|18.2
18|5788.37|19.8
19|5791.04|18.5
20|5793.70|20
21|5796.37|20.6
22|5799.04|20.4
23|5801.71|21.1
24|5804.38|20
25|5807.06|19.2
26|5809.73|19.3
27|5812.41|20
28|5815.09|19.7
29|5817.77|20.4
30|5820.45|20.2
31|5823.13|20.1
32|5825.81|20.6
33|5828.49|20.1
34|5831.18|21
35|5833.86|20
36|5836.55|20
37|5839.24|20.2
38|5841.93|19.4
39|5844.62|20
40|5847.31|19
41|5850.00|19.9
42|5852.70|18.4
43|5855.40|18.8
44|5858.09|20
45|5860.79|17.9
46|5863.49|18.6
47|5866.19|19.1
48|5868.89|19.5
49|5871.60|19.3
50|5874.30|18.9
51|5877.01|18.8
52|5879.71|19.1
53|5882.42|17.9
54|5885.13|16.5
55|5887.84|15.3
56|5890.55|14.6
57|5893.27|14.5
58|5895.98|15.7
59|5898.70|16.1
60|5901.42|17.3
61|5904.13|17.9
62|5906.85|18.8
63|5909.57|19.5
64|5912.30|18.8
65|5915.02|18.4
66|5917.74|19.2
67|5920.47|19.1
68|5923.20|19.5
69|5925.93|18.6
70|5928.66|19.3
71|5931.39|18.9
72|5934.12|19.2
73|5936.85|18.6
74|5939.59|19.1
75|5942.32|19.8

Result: 3.1 angstrom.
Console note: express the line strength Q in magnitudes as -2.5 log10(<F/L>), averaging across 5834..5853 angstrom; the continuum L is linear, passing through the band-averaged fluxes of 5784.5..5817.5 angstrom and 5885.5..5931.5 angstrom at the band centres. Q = -0.04 mag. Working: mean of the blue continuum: 19.8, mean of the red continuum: 17.7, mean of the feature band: 19.6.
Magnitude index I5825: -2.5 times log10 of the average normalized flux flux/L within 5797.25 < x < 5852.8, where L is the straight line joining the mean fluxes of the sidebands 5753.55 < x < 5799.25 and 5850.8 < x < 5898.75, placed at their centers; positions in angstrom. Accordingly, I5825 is -0.07 mag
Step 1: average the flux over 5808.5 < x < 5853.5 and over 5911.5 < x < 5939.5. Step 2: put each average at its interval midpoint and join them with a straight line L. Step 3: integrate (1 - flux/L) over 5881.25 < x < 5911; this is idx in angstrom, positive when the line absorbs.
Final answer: 3.9 angstrom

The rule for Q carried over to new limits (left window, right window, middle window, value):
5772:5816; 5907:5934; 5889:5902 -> 0.229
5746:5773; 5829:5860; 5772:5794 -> 0.017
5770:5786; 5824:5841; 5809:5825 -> 0.009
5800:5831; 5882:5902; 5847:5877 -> -0.091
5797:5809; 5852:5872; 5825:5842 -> -0.038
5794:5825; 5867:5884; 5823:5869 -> -0.008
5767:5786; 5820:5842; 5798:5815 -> 0.006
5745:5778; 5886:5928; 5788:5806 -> -0.037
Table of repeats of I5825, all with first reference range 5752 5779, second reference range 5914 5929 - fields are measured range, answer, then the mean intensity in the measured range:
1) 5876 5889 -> 0.10 mag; 17.5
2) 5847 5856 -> 0.03 mag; 19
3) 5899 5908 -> 0.08 mag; 17.8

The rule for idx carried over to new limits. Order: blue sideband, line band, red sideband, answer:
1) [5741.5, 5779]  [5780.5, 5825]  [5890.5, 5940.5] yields -0.62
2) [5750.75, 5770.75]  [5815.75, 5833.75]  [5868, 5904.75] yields -1.81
